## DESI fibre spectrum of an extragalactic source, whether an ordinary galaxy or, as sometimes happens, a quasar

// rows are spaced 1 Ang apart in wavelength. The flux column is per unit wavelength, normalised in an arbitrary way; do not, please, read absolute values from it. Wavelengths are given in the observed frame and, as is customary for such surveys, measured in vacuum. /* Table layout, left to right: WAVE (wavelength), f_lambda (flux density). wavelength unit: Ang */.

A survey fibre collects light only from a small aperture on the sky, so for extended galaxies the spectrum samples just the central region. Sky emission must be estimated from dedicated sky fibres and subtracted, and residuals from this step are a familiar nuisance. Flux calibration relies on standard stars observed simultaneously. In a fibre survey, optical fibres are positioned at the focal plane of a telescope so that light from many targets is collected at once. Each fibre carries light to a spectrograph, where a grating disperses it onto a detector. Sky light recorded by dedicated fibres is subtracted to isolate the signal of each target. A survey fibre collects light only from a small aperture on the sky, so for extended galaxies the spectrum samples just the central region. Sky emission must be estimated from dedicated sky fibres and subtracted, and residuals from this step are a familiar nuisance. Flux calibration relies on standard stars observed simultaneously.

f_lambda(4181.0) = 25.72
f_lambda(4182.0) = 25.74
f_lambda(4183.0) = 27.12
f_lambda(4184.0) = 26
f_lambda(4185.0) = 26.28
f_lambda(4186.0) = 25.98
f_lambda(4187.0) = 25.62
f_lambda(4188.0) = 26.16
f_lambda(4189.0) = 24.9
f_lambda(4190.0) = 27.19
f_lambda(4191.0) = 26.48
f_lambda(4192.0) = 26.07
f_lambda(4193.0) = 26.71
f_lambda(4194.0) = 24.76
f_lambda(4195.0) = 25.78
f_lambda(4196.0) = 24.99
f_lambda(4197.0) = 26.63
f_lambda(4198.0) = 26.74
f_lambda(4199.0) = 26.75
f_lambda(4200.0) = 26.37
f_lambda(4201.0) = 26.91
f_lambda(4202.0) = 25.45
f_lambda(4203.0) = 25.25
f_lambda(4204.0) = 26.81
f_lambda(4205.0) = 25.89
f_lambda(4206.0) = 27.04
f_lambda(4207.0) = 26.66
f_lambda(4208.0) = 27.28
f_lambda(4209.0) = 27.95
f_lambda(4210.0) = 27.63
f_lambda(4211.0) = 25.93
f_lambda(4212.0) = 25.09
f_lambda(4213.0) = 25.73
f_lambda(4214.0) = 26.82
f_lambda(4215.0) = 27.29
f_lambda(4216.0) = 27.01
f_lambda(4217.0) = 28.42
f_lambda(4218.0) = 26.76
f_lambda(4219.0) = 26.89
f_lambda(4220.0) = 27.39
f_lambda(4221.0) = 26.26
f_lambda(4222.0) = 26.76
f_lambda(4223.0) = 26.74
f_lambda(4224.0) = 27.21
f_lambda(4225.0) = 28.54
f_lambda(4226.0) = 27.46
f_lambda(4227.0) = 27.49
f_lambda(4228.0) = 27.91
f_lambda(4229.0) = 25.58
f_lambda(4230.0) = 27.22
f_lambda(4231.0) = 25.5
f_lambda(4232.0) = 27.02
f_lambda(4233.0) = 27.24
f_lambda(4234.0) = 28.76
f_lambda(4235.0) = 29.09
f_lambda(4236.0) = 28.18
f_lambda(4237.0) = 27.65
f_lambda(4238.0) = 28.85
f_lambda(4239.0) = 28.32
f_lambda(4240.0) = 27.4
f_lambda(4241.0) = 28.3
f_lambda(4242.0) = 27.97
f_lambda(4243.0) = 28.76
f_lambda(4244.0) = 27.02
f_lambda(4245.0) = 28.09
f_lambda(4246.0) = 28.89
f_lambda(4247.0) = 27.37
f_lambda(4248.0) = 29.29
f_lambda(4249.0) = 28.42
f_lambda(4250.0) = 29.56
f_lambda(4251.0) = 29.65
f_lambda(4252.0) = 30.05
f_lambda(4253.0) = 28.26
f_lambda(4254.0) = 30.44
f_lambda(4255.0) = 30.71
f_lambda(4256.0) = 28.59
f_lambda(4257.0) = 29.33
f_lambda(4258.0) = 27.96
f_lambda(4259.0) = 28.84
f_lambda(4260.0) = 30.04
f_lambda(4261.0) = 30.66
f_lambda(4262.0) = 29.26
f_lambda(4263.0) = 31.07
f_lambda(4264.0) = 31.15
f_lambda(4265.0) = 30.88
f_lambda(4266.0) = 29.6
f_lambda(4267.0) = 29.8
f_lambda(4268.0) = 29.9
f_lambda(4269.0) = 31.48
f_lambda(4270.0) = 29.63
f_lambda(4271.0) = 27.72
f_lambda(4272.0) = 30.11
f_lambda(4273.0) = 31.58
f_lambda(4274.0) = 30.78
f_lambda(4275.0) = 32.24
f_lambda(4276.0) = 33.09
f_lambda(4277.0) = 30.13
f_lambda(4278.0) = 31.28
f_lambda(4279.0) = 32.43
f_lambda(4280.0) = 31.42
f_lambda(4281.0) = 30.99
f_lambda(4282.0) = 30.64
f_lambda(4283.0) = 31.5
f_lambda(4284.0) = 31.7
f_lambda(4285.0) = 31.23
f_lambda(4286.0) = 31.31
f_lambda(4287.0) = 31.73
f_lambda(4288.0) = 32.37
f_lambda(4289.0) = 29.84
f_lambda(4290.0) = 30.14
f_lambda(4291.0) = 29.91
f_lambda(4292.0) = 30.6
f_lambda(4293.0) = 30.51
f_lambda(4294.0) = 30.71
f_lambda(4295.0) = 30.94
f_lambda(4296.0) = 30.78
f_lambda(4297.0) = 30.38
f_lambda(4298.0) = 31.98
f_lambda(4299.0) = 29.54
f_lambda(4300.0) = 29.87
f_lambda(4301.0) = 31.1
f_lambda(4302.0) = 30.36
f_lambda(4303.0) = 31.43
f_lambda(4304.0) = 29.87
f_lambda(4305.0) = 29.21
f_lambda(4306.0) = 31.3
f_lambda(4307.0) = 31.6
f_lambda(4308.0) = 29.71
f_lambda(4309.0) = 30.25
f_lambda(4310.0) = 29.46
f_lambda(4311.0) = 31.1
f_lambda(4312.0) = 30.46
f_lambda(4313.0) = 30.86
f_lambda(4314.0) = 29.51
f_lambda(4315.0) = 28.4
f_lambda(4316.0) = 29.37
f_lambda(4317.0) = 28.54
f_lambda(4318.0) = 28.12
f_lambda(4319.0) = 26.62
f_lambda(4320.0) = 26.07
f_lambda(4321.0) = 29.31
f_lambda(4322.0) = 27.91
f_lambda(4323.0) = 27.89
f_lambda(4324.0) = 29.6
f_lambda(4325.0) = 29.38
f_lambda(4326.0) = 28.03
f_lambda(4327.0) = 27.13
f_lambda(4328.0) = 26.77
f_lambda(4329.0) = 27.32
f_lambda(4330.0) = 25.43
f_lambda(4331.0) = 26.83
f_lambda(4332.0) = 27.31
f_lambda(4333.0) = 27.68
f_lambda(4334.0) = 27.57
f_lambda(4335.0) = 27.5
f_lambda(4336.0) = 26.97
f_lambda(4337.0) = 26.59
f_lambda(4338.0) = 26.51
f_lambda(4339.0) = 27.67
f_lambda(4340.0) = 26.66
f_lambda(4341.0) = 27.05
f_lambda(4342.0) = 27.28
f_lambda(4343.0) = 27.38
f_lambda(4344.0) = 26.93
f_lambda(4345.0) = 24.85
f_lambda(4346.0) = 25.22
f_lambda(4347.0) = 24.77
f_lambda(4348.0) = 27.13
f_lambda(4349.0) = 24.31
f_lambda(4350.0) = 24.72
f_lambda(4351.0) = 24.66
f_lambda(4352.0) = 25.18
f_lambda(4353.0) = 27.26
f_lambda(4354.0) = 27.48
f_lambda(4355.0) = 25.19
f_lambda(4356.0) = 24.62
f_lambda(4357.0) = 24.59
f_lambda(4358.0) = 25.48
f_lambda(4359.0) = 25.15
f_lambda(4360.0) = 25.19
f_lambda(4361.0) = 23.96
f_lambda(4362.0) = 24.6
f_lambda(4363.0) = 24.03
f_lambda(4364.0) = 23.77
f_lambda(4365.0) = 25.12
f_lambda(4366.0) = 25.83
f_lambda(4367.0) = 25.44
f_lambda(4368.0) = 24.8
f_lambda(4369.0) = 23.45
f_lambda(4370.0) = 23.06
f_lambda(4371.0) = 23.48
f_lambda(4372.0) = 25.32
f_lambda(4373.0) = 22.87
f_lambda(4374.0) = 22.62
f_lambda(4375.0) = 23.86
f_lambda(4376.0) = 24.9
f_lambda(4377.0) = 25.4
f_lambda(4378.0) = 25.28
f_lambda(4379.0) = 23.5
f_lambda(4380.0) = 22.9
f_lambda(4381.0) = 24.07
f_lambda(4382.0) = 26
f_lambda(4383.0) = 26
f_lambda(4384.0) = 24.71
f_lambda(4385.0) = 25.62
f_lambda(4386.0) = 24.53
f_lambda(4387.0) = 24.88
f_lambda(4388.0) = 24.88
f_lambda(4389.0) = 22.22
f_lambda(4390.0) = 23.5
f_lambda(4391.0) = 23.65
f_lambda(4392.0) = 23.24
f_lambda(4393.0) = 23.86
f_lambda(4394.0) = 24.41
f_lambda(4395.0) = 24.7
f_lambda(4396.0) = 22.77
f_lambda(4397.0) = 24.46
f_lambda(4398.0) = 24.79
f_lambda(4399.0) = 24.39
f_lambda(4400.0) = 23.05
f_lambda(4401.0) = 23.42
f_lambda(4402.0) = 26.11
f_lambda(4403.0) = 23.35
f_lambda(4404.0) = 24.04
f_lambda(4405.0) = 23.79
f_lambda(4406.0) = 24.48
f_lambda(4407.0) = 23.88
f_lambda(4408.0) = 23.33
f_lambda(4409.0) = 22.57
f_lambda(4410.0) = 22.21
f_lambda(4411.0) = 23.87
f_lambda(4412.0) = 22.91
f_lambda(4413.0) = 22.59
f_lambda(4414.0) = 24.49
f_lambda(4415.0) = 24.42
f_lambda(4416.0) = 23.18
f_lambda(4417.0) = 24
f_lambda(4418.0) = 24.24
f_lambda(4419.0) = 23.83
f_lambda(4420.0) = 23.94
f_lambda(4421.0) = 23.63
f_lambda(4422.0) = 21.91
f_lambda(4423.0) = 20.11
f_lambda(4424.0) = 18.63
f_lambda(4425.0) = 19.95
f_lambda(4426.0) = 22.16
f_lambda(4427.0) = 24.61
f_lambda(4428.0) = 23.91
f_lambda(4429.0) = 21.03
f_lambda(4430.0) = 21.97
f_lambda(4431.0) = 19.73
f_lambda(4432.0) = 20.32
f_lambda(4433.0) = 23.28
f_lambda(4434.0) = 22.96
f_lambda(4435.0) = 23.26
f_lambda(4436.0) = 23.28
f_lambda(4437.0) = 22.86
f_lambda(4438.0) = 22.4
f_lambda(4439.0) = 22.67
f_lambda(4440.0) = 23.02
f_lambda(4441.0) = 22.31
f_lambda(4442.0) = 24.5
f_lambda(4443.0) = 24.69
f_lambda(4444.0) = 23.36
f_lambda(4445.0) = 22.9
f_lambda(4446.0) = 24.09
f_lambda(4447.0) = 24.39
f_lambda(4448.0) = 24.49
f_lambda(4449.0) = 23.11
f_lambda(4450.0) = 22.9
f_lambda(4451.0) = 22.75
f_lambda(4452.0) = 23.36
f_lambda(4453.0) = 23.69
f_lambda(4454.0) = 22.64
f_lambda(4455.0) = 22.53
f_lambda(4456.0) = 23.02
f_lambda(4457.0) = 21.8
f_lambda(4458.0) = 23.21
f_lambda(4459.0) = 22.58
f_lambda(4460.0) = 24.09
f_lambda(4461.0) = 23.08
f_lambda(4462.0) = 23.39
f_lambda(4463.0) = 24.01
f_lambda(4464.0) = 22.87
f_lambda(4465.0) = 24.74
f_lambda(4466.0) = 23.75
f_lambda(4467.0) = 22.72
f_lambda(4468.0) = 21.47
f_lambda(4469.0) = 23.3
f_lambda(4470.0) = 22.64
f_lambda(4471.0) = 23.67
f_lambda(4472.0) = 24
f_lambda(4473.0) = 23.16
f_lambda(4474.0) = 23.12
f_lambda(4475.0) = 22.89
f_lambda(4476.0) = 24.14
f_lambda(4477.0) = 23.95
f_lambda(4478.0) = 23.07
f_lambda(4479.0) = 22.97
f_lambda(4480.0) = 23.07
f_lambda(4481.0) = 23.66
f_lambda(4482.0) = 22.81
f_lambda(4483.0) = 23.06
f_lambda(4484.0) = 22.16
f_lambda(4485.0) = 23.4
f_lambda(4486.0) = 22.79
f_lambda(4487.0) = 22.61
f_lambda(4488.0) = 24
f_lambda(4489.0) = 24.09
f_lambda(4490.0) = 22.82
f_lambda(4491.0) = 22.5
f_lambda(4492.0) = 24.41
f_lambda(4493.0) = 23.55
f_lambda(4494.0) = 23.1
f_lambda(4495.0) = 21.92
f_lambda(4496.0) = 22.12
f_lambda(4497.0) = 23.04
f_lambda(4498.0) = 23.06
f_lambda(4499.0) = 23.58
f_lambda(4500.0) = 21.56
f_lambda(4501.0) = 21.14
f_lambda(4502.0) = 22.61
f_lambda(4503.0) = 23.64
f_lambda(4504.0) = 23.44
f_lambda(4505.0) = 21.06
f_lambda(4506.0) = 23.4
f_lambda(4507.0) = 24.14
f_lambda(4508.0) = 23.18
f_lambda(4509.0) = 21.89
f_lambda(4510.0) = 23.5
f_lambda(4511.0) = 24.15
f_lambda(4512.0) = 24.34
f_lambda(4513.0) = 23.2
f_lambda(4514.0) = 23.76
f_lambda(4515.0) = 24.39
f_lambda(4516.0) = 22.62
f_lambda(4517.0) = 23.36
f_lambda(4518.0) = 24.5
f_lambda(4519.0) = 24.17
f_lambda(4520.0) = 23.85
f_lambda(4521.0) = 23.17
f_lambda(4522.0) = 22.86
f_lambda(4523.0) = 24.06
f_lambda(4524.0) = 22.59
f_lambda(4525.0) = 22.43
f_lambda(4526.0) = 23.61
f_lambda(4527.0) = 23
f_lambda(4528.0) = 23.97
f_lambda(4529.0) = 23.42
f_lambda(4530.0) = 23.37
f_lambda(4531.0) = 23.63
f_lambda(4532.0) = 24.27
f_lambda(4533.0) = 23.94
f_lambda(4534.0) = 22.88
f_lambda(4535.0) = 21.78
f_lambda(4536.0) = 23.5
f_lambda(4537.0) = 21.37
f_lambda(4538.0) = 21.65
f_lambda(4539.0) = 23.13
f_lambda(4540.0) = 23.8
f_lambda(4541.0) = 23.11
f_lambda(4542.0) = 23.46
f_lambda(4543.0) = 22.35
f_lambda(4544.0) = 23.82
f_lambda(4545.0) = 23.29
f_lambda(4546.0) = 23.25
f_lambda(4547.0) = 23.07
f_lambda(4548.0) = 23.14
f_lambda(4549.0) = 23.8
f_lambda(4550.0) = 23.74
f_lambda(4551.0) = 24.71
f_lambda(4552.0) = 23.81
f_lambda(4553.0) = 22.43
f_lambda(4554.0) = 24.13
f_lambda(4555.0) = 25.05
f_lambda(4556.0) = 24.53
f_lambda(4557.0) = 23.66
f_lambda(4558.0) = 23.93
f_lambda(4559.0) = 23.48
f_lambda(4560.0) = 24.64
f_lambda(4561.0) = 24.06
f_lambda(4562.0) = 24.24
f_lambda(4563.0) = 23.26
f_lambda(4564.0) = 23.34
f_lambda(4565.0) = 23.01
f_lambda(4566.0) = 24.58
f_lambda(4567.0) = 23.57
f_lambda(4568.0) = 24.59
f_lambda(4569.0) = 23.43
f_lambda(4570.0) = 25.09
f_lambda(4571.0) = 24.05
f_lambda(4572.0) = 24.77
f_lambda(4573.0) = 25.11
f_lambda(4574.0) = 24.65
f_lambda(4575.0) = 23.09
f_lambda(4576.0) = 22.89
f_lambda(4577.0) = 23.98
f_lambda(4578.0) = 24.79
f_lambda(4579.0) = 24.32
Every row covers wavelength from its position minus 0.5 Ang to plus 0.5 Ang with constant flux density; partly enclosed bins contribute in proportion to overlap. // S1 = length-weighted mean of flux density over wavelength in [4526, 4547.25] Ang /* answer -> 23.2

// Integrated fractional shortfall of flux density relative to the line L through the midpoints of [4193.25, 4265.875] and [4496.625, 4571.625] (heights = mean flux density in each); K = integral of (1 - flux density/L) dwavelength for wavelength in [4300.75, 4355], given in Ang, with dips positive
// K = -3.1 Ang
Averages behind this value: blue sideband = 27.7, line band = 27.9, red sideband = 23.4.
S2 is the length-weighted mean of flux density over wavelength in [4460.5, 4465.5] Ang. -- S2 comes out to 23.6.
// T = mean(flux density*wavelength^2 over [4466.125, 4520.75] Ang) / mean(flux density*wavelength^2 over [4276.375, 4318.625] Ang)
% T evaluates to 0.83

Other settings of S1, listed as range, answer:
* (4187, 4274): 27.8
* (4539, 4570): 23.7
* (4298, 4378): 27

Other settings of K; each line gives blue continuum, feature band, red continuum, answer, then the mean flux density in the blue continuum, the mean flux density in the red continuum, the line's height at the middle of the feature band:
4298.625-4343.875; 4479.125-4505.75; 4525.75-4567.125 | 1.94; 28.5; 23.5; 24.7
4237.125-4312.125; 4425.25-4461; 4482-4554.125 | 3.34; 30.1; 23.2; 25.3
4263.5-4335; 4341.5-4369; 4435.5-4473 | 2.14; 29.9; 23.2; 27.5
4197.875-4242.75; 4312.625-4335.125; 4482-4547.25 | -1.95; 27.1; 23.1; 25.7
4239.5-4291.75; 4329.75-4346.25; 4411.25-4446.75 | -0.01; 30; 22.8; 26.8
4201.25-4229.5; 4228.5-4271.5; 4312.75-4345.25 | -2.79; 26.8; 27.6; 27.1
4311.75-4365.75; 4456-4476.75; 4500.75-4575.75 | 1.20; 26.7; 23.5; 24.7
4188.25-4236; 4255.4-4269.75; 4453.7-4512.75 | -2.11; 26.7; 23.1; 26.1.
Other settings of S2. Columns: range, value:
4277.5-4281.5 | 31.5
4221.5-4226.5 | 27.3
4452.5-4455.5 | 23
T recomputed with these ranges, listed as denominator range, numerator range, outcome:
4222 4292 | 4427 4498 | 0.86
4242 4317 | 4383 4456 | 0.82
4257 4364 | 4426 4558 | 0.88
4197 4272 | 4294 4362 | 1.04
